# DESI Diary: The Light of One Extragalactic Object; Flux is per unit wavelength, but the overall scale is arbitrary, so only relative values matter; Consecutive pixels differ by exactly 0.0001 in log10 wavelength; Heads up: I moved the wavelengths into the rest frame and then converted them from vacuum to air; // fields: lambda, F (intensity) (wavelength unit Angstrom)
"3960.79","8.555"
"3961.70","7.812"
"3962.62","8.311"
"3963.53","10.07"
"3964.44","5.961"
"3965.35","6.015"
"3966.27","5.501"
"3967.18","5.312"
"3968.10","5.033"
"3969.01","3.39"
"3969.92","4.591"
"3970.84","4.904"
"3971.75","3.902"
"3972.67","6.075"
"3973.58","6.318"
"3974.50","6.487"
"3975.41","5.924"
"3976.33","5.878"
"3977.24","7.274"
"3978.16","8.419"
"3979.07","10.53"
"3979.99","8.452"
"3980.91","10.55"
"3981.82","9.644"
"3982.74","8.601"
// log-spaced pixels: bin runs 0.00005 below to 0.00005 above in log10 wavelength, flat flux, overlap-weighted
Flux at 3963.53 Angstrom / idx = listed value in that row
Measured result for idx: 10.07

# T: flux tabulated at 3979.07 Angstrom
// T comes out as 10.53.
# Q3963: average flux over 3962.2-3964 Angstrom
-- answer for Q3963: 9.21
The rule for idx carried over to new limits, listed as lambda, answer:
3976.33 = 5.878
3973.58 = 6.318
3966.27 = 5.501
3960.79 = 8.555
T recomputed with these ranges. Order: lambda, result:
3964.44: 5.961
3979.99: 8.452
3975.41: 5.924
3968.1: 5.033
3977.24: 7.274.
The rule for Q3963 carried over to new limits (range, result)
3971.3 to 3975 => 5.7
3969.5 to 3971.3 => 4.74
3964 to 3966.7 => 5.82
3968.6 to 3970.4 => 4.01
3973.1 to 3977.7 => 6.38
